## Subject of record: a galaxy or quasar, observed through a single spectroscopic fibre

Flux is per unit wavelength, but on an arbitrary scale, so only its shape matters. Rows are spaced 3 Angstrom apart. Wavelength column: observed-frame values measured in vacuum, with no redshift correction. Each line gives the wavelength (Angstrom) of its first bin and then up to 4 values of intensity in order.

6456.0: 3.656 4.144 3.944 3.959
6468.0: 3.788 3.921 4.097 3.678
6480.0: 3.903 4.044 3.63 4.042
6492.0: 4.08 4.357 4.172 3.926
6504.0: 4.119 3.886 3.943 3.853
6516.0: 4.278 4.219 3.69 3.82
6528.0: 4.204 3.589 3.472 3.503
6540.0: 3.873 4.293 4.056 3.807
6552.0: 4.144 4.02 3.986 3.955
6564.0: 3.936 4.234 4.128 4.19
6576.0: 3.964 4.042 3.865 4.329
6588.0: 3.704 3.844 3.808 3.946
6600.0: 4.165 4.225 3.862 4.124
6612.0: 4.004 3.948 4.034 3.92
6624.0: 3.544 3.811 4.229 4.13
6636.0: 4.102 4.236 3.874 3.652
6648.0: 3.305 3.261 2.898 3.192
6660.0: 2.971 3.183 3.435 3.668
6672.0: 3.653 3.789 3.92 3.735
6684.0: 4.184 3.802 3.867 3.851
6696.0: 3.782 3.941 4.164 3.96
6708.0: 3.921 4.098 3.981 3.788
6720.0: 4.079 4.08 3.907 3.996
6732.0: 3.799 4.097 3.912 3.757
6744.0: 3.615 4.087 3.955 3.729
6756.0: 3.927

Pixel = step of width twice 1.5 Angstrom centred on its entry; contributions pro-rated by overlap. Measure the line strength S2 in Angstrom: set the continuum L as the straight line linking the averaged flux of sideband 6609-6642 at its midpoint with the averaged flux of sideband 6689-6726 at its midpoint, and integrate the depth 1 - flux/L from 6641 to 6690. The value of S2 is 5.4 Angstrom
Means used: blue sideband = 4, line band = 3.54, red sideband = 3.96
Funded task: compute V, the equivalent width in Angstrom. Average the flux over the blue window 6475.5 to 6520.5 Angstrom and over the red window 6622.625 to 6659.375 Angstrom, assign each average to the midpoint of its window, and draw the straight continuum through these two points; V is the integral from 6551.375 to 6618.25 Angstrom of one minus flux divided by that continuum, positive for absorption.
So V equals -3.8 Angstrom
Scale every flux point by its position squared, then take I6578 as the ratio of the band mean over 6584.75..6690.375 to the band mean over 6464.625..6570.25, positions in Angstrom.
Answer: 0.99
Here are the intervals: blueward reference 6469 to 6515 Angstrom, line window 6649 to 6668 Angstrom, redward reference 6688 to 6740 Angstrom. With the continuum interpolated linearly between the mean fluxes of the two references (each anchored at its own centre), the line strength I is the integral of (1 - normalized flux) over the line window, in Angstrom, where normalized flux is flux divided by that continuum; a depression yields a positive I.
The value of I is 3.8 Angstrom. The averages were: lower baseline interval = 3.98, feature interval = 3.17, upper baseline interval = 3.95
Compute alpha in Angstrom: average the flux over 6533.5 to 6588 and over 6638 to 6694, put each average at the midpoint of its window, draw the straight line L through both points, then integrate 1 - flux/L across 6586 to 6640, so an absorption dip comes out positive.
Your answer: -2.7 Angstrom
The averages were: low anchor 3.99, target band 3.98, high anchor 3.6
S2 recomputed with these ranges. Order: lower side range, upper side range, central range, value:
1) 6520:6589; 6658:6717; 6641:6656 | 1.8 Angstrom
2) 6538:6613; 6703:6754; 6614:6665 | 4.1 Angstrom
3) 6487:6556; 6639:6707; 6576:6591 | -0.5 Angstrom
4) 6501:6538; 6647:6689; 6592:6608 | -1.4 Angstrom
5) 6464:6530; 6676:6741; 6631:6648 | 0.0 Angstrom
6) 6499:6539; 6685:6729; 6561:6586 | -1.1 Angstrom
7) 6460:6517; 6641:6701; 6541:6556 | -0.8 Angstrom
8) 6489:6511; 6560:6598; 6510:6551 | 1.4 Angstrom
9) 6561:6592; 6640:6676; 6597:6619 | -1.5 Angstrom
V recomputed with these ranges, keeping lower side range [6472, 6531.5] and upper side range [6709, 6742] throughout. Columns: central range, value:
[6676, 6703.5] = 0.3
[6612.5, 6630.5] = 0.3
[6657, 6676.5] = 2.6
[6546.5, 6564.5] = 0.0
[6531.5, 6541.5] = 0.9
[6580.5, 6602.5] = 0.0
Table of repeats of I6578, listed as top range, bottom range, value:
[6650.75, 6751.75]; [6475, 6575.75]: 1.00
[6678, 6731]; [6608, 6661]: 1.08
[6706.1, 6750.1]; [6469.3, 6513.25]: 1.06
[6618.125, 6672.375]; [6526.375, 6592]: 0.94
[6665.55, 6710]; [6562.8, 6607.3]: 0.99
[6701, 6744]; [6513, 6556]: 1.07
